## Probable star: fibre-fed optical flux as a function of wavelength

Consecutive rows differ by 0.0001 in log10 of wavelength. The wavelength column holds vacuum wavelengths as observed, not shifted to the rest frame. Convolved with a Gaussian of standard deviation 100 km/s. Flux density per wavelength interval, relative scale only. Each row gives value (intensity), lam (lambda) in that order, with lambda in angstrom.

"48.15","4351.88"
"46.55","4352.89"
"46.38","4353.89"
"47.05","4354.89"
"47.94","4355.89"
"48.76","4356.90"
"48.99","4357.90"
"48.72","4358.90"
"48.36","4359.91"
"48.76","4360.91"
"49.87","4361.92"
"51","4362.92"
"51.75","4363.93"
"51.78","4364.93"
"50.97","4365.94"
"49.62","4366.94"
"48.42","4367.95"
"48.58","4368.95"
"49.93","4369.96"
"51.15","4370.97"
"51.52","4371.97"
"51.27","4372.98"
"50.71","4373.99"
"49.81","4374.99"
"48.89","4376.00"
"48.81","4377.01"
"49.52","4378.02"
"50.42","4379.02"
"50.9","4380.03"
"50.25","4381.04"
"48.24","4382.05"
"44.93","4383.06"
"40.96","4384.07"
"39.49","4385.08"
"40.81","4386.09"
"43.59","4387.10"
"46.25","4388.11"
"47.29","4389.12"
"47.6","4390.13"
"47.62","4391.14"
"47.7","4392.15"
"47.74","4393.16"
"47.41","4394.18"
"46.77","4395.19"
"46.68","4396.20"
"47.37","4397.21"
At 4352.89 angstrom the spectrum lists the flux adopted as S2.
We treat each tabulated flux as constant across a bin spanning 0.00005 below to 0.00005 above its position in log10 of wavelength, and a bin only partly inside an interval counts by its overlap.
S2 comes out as 46.55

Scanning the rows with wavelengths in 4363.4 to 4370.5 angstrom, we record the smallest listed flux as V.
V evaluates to 48.42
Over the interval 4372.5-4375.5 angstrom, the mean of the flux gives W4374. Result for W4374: 50.6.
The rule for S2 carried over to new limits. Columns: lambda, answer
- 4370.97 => 51.15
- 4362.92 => 51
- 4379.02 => 50.42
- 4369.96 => 49.93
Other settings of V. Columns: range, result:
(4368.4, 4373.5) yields 48.58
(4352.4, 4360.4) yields 46.38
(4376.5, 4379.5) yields 48.81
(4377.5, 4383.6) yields 44.93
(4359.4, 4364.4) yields 48.36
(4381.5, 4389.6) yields 39.49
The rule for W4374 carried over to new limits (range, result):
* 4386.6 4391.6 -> 46.5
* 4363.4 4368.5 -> 50.5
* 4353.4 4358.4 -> 47.9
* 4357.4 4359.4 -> 49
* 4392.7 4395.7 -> 47.2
